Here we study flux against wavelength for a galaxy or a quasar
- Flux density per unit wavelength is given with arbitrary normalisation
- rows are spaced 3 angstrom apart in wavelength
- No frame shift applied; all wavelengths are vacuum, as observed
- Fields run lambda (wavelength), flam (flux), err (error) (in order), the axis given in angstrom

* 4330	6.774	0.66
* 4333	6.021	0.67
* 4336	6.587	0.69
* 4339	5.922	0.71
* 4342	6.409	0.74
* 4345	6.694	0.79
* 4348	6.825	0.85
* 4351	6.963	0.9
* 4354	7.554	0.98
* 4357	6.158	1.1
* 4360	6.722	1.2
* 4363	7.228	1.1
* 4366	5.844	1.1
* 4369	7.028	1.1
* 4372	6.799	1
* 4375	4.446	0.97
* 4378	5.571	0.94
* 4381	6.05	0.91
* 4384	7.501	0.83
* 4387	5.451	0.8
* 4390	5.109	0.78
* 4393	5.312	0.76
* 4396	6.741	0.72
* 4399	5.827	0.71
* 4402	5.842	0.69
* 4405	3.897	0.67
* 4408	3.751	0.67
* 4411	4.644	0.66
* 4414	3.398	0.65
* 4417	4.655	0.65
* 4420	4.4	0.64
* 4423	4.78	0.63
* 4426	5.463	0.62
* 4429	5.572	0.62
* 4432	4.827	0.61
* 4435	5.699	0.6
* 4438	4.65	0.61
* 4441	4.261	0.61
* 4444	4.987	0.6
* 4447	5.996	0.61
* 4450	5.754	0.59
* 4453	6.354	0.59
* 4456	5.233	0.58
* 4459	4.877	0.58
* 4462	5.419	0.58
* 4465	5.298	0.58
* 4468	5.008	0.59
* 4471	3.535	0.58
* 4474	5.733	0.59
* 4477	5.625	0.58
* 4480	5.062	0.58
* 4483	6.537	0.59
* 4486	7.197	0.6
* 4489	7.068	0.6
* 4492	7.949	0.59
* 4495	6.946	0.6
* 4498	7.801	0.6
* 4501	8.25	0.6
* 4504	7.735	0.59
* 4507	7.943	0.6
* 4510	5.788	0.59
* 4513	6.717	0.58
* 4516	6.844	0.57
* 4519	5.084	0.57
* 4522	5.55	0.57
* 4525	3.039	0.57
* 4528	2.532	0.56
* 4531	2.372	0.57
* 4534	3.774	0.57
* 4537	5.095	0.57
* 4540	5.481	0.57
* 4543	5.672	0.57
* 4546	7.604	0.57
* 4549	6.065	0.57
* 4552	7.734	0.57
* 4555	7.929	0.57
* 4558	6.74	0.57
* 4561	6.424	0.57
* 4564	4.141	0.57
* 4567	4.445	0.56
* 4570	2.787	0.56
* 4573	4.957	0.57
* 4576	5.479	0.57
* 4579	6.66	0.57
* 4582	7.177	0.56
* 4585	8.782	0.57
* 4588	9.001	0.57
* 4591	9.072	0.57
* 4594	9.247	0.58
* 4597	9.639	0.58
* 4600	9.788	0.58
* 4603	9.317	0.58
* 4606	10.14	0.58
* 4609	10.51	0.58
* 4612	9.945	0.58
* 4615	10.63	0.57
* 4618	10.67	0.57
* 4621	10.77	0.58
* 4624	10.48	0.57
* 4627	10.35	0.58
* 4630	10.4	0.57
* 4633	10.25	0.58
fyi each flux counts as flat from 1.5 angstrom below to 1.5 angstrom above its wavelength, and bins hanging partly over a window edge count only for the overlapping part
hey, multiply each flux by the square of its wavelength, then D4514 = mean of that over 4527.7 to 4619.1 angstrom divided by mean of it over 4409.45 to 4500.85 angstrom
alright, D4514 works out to 1.4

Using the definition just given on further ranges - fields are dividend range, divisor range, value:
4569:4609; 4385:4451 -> 1.71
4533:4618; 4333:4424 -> 1.39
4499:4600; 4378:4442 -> 1.30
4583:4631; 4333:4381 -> 1.72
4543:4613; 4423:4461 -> 1.51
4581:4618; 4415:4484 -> 1.96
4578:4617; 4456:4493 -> 1.71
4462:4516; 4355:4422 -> 1.22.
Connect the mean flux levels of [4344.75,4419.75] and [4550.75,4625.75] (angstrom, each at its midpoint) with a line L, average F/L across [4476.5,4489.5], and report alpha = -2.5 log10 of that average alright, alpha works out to 0.11 mag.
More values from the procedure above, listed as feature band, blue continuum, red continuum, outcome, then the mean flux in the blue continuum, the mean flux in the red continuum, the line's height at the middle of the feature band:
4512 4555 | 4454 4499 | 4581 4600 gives 0.36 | 5.94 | 8.94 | 7.44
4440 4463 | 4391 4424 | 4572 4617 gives 0.07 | 4.85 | 8.75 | 5.77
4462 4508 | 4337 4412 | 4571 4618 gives 0.15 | 6.02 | 8.69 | 7.36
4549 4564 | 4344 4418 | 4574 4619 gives 0.23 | 5.84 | 9.01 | 8.42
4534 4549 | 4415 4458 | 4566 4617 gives 0.24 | 5.16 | 8.15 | 7.19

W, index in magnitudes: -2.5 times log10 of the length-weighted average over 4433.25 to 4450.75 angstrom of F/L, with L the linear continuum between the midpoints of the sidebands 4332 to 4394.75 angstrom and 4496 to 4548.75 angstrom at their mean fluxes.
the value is 0.16 mag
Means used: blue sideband 6.3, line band 5.2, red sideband 5.74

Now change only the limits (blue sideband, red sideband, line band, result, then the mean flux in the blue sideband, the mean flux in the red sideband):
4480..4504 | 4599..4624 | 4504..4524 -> 0.223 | 7.27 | 10.2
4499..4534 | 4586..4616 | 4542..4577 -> 0.281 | 5.57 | 9.7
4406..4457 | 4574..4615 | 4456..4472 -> 0.166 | 4.95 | 8.85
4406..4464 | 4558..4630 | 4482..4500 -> -0.186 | 4.98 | 8.29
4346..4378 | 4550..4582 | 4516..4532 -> 0.418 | 6.51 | 5.8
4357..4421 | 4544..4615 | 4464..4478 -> 0.272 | 5.56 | 7.6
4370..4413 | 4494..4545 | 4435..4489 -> 0.032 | 5.49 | 5.69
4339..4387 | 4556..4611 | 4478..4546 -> 0.196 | 6.47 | 7.49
